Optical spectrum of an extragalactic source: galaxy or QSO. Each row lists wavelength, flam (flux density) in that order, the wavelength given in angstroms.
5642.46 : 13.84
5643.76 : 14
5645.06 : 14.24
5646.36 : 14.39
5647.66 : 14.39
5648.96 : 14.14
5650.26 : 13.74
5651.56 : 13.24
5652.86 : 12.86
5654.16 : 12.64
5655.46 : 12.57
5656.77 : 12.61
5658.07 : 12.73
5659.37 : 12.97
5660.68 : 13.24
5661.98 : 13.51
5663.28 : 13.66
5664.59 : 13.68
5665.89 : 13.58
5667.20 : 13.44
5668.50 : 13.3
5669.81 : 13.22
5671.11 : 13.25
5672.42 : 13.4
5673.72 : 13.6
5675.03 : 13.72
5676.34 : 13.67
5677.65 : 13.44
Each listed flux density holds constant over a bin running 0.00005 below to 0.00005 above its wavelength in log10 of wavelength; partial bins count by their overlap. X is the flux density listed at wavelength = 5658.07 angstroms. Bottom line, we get 12.73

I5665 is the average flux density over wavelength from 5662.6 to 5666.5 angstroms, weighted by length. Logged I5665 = 13.6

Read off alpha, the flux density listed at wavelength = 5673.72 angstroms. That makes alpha 13.6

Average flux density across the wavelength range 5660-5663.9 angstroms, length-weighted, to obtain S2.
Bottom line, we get 13.5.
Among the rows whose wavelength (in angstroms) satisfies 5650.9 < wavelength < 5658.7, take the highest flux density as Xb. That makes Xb 13.24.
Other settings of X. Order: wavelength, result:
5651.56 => 13.24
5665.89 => 13.58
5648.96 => 14.14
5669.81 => 13.22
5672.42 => 13.4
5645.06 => 14.24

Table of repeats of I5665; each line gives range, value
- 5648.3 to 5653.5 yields 13.5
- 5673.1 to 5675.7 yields 13.6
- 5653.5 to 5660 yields 12.7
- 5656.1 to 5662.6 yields 13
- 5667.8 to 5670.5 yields 13.3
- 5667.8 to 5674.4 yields 13.4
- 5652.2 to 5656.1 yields 12.7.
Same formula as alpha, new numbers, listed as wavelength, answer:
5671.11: 13.25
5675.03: 13.72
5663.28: 13.66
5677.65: 13.44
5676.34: 13.67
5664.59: 13.68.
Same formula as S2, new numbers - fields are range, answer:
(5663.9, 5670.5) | 13.4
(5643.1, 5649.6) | 14.2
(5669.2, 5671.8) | 13.2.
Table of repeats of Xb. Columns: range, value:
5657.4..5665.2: 13.68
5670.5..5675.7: 13.72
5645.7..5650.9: 14.39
